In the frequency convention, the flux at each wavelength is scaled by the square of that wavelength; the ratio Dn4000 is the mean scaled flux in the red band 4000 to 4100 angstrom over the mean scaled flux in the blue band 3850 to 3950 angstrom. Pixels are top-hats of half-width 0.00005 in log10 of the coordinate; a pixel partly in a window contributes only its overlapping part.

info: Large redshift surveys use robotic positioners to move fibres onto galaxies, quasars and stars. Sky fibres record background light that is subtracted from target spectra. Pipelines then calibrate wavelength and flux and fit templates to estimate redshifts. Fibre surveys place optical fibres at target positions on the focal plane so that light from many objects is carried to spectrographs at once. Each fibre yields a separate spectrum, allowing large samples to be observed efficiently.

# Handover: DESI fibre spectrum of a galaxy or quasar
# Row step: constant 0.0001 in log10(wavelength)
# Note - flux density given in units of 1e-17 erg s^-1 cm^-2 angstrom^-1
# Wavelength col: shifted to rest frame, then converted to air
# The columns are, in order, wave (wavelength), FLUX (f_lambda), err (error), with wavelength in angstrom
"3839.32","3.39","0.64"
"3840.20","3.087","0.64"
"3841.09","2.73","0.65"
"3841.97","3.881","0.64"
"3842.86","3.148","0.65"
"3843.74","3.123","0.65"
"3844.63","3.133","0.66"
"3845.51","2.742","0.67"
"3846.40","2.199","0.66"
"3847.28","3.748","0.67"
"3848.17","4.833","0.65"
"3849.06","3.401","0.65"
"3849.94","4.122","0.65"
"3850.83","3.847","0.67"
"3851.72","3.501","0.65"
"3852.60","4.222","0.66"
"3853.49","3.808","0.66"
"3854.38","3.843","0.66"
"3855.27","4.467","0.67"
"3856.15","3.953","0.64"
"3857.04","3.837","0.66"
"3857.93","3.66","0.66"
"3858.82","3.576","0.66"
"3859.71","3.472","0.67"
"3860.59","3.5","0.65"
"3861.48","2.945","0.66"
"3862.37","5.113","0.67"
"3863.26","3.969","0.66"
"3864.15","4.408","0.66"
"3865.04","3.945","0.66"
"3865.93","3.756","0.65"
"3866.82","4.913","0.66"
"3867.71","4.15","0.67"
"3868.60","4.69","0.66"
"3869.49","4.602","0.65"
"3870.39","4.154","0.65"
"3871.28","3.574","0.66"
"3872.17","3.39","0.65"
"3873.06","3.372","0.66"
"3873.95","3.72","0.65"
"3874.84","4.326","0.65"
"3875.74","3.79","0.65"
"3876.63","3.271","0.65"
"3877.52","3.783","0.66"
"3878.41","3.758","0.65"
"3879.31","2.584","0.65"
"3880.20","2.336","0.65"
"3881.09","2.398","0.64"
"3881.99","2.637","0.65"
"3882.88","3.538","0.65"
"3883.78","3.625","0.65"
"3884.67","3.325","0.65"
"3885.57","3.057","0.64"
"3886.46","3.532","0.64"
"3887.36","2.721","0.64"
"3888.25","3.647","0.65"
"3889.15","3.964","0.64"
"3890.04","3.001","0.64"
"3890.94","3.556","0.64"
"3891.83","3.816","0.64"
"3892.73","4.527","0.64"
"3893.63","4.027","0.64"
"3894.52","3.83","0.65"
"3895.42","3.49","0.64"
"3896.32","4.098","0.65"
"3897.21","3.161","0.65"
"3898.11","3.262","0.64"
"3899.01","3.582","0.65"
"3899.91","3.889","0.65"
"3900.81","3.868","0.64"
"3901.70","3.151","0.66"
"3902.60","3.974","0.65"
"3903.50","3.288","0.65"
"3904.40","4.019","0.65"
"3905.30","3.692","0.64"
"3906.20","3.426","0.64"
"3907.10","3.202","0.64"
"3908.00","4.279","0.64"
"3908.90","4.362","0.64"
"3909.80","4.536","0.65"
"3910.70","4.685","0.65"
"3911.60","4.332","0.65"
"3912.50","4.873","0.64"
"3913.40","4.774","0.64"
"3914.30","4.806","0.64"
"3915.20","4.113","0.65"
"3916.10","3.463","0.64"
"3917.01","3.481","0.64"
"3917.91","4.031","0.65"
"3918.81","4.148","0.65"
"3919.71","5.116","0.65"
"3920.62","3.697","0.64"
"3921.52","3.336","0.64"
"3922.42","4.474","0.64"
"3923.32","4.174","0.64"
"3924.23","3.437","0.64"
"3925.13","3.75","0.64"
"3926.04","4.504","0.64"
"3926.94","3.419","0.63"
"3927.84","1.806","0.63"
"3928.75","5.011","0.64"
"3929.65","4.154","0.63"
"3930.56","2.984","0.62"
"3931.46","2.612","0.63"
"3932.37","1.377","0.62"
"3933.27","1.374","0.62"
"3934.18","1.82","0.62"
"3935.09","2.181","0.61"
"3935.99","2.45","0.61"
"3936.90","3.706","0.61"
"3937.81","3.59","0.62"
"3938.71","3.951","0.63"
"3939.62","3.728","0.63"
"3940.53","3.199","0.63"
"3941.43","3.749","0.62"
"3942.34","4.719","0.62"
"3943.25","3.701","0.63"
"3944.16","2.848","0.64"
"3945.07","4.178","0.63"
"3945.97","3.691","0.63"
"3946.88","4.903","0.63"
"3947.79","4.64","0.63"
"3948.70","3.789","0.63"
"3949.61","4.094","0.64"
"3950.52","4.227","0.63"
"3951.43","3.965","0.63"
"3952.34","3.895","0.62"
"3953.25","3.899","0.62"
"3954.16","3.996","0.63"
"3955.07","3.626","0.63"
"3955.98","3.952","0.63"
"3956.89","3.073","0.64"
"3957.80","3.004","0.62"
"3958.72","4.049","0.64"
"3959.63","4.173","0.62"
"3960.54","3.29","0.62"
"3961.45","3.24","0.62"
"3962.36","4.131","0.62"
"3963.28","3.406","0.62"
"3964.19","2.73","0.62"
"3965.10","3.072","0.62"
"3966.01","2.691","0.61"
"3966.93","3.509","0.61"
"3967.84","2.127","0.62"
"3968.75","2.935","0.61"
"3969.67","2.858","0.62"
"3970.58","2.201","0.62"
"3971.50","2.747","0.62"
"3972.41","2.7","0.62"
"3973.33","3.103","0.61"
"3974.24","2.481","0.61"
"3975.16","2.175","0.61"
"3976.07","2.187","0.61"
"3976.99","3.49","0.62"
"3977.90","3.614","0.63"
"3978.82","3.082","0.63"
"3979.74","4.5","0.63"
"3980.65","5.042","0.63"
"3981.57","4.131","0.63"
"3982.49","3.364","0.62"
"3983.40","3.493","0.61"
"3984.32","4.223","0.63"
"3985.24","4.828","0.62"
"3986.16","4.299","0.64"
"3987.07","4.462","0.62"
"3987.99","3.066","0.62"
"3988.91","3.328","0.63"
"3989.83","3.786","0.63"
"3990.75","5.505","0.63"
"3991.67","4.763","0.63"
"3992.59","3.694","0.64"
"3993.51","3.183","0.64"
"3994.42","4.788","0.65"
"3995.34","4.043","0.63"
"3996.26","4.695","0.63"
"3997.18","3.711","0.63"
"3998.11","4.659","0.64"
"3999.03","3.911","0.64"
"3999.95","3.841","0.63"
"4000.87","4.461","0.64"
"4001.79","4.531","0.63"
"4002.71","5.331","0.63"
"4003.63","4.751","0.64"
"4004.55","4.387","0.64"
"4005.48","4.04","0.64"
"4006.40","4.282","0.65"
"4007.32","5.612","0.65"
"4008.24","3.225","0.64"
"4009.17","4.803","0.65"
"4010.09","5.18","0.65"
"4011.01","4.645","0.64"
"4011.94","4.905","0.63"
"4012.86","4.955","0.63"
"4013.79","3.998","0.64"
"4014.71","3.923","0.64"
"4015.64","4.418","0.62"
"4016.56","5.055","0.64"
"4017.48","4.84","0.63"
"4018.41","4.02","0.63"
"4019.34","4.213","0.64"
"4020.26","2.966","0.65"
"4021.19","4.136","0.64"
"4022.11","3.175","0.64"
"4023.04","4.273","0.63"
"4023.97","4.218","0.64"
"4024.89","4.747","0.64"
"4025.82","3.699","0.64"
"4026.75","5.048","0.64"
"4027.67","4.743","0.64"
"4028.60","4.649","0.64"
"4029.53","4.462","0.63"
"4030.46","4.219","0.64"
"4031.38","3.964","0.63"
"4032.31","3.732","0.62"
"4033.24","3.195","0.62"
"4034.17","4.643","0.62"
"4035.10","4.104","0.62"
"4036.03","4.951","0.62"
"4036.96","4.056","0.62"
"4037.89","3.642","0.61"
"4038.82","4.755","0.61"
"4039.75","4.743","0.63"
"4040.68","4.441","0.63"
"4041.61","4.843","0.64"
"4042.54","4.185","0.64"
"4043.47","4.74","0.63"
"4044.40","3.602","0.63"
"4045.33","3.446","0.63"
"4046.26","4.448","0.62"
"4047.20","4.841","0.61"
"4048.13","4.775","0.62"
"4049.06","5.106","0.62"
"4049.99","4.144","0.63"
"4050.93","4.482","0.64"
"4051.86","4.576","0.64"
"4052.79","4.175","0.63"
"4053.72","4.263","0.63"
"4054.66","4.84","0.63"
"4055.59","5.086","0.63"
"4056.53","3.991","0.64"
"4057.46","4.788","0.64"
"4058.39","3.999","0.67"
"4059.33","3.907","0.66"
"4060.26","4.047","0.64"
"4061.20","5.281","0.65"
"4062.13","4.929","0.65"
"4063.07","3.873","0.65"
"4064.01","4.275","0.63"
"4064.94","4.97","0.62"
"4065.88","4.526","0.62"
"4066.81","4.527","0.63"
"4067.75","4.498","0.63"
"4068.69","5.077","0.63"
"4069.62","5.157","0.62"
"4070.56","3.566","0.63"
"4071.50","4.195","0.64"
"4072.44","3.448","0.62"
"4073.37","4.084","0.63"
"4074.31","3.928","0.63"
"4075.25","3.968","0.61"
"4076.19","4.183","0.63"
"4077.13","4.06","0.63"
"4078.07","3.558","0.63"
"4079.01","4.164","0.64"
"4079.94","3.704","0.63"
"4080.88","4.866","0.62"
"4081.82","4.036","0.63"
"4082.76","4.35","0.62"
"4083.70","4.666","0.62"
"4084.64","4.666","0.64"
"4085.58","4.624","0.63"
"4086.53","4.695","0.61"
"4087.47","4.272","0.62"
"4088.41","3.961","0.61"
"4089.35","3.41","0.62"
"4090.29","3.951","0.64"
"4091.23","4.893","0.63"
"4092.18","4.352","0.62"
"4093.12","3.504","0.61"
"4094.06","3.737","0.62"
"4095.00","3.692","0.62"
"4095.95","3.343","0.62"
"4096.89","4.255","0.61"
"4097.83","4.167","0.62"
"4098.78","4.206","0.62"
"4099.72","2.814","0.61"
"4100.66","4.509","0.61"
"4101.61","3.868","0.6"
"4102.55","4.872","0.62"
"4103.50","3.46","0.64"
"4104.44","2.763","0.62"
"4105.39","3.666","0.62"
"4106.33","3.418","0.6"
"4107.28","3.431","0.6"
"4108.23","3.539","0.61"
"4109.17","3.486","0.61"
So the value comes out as 1.25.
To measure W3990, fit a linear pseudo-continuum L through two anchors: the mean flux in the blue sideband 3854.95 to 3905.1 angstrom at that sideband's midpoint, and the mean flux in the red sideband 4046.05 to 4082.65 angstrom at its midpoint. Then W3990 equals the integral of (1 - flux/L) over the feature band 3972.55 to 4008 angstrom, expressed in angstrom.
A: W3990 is 0.75 angstrom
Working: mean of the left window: 3.68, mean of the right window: 4.37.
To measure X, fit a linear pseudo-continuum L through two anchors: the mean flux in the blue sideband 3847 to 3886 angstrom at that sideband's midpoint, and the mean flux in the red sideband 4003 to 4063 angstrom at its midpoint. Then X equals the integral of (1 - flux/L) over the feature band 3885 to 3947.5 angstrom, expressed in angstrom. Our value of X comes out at 4.1 angstrom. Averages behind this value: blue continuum 3.75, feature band 3.67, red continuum 4.38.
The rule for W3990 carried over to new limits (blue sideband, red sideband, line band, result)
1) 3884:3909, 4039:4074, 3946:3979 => 4.85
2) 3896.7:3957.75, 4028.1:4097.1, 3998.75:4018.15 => -2.26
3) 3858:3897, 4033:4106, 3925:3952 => 2.67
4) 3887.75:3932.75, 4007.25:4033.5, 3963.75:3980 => 4.79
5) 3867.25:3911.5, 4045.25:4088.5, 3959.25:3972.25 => 2.94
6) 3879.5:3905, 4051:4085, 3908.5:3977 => 3.20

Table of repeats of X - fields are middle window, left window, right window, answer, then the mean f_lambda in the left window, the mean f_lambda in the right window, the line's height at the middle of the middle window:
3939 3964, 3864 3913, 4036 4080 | 0.9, 3.72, 4.35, 3.96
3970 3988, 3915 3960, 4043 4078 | 1.9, 3.62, 4.36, 3.87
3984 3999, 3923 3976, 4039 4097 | -2.0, 3.35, 4.3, 3.69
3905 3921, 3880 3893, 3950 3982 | -4.1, 3.31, 3.35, 3.33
